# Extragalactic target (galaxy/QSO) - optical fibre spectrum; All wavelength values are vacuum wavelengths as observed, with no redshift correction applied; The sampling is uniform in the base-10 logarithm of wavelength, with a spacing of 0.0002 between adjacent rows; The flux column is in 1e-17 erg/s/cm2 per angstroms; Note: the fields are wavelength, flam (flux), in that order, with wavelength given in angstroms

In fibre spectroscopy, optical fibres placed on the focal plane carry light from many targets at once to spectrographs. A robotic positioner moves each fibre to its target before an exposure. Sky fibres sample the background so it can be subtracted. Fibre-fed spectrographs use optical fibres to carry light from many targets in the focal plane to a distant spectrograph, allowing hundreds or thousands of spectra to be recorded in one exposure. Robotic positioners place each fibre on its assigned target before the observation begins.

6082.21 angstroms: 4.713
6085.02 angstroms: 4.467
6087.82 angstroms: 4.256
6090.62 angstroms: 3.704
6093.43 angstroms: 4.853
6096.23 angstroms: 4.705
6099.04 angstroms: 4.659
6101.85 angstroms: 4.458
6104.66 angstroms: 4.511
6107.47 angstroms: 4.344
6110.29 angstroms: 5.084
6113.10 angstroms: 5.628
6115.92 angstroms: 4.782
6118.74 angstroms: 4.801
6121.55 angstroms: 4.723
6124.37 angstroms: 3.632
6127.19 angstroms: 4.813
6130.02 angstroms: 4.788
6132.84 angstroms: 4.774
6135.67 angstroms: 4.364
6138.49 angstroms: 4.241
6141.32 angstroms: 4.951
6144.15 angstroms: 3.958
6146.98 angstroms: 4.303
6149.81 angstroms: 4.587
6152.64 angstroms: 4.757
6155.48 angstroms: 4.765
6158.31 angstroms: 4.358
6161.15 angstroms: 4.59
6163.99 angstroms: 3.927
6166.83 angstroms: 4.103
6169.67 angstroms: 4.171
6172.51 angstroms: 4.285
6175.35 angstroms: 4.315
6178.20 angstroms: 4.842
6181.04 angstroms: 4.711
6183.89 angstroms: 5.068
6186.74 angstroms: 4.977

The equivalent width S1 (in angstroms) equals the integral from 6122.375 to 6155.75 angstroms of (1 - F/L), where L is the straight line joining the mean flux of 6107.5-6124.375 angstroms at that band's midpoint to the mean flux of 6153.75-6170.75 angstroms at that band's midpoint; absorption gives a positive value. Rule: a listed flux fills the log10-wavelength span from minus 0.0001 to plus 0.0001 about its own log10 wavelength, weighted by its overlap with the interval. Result 0.6 angstroms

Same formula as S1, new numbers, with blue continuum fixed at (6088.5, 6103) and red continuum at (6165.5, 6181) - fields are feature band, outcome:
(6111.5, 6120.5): -1.2 angstroms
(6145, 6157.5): -0.4 angstroms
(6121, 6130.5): 0.0 angstroms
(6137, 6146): 0.1 angstroms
